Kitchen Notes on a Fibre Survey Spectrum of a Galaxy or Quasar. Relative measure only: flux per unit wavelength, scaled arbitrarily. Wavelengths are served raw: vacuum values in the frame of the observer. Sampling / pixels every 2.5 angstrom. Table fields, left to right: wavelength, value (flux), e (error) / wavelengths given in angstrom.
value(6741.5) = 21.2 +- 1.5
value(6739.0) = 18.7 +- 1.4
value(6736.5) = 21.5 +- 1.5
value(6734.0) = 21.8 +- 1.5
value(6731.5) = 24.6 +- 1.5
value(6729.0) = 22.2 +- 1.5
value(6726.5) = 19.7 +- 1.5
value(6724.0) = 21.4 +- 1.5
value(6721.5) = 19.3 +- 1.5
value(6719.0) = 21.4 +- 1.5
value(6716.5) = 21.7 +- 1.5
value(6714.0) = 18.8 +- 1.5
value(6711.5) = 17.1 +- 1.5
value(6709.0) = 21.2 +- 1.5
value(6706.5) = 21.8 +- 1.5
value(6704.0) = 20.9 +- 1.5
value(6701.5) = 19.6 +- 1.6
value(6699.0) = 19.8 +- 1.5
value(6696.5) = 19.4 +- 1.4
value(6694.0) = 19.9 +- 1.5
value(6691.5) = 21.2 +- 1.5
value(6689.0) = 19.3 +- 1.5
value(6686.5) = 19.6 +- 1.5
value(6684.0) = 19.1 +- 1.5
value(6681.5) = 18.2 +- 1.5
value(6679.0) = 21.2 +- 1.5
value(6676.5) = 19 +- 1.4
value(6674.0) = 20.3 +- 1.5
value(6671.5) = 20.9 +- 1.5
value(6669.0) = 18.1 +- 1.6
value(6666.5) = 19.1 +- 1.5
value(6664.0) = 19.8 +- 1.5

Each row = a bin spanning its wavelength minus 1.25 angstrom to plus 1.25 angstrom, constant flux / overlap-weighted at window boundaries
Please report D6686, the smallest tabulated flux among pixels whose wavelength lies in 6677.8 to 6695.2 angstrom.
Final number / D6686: 18.2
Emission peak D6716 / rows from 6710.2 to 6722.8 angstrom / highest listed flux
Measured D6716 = 21.7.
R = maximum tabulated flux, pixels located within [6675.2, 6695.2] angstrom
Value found 21.2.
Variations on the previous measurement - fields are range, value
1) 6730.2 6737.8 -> 24.6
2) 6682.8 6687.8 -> 19.6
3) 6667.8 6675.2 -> 20.9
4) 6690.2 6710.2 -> 21.8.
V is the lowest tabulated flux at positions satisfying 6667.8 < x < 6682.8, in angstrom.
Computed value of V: 18.1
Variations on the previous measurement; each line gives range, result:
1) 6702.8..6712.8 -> 17.1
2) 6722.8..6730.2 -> 19.7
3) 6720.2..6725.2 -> 19.3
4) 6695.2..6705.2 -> 19.4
